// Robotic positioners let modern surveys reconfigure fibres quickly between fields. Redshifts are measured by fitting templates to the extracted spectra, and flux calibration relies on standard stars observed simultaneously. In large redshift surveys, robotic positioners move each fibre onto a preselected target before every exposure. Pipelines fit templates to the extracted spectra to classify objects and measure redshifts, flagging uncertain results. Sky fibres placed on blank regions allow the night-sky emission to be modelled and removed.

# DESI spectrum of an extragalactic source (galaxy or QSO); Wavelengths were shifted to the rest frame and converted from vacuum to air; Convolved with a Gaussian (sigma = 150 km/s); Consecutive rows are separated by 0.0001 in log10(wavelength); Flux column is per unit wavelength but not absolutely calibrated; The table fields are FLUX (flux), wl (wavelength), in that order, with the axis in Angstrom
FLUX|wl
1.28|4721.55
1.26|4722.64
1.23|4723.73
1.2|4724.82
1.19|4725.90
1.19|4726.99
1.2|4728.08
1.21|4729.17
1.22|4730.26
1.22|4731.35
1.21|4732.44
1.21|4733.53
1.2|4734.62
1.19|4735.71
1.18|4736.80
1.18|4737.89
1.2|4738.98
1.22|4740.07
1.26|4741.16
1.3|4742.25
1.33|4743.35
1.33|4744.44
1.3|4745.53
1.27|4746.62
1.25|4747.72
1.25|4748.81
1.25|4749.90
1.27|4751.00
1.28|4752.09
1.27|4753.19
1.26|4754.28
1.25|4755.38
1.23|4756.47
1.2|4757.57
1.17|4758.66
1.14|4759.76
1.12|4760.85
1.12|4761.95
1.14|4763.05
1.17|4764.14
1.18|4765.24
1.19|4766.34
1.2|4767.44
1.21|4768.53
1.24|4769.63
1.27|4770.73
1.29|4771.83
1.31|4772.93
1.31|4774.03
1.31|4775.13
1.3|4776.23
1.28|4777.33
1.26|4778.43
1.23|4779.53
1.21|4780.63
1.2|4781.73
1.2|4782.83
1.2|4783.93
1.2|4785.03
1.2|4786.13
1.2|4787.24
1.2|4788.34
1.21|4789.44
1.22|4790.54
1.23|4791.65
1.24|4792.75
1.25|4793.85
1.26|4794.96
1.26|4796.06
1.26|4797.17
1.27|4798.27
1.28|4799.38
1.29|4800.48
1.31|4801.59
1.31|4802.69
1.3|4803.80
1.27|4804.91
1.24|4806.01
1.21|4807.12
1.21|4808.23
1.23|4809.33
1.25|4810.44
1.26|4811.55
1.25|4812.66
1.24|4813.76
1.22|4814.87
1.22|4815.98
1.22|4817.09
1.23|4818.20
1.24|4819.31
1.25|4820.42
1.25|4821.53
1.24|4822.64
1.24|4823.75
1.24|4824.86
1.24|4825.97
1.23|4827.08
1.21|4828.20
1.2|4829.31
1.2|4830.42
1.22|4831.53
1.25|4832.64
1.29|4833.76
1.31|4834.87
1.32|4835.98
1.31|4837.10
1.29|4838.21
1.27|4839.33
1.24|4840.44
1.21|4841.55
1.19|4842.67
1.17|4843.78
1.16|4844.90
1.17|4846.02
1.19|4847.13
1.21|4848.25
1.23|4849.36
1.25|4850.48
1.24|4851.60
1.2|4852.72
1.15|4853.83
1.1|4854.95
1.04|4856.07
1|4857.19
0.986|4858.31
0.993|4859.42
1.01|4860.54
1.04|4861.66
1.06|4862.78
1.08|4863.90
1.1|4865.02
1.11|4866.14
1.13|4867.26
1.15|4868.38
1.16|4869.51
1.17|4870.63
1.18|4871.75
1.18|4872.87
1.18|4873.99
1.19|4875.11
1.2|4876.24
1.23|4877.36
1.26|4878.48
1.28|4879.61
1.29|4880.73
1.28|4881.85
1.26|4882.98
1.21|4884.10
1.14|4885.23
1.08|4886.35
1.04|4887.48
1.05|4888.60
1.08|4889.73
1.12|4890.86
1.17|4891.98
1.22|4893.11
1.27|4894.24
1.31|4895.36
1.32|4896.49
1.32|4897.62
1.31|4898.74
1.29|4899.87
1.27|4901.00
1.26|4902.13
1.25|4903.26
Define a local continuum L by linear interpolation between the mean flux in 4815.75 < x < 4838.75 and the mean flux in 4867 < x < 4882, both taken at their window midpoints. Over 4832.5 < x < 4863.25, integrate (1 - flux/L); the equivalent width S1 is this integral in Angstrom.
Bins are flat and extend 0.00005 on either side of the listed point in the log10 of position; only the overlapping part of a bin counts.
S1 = 1.4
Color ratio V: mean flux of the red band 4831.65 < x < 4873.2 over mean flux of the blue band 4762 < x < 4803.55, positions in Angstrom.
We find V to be 0.94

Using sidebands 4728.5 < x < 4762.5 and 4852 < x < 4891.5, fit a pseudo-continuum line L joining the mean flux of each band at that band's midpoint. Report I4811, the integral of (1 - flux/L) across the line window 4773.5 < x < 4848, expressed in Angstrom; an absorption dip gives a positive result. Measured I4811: -3.8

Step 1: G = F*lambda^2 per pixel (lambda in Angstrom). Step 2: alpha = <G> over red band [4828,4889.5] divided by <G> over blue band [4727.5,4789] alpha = 1.0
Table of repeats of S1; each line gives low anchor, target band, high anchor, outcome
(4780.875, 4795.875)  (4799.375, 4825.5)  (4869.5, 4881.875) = -0.7 Angstrom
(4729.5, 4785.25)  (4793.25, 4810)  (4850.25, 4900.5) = -0.8 Angstrom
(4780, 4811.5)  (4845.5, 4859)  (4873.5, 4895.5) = 0.7 Angstrom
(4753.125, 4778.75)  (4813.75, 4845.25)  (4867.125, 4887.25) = -0.8 Angstrom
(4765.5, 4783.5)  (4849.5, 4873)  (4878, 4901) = 2.2 Angstrom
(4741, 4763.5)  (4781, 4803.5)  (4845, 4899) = -0.5 Angstrom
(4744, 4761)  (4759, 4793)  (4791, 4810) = 0.9 Angstrom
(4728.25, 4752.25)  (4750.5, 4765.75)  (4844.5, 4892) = 0.4 Angstrom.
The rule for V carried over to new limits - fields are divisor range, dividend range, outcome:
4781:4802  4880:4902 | 0.98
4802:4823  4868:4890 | 0.95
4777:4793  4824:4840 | 1.03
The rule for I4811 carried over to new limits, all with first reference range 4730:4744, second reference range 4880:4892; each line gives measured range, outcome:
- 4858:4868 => 0.9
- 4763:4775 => -0.2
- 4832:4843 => -0.8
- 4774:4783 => -0.4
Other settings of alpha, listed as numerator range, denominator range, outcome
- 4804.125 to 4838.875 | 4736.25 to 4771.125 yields 1.04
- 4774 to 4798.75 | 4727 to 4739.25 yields 1.05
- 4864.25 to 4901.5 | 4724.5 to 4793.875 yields 1.03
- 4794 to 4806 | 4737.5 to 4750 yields 1.04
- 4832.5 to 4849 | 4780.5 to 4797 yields 1.04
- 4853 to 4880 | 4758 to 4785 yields 0.96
